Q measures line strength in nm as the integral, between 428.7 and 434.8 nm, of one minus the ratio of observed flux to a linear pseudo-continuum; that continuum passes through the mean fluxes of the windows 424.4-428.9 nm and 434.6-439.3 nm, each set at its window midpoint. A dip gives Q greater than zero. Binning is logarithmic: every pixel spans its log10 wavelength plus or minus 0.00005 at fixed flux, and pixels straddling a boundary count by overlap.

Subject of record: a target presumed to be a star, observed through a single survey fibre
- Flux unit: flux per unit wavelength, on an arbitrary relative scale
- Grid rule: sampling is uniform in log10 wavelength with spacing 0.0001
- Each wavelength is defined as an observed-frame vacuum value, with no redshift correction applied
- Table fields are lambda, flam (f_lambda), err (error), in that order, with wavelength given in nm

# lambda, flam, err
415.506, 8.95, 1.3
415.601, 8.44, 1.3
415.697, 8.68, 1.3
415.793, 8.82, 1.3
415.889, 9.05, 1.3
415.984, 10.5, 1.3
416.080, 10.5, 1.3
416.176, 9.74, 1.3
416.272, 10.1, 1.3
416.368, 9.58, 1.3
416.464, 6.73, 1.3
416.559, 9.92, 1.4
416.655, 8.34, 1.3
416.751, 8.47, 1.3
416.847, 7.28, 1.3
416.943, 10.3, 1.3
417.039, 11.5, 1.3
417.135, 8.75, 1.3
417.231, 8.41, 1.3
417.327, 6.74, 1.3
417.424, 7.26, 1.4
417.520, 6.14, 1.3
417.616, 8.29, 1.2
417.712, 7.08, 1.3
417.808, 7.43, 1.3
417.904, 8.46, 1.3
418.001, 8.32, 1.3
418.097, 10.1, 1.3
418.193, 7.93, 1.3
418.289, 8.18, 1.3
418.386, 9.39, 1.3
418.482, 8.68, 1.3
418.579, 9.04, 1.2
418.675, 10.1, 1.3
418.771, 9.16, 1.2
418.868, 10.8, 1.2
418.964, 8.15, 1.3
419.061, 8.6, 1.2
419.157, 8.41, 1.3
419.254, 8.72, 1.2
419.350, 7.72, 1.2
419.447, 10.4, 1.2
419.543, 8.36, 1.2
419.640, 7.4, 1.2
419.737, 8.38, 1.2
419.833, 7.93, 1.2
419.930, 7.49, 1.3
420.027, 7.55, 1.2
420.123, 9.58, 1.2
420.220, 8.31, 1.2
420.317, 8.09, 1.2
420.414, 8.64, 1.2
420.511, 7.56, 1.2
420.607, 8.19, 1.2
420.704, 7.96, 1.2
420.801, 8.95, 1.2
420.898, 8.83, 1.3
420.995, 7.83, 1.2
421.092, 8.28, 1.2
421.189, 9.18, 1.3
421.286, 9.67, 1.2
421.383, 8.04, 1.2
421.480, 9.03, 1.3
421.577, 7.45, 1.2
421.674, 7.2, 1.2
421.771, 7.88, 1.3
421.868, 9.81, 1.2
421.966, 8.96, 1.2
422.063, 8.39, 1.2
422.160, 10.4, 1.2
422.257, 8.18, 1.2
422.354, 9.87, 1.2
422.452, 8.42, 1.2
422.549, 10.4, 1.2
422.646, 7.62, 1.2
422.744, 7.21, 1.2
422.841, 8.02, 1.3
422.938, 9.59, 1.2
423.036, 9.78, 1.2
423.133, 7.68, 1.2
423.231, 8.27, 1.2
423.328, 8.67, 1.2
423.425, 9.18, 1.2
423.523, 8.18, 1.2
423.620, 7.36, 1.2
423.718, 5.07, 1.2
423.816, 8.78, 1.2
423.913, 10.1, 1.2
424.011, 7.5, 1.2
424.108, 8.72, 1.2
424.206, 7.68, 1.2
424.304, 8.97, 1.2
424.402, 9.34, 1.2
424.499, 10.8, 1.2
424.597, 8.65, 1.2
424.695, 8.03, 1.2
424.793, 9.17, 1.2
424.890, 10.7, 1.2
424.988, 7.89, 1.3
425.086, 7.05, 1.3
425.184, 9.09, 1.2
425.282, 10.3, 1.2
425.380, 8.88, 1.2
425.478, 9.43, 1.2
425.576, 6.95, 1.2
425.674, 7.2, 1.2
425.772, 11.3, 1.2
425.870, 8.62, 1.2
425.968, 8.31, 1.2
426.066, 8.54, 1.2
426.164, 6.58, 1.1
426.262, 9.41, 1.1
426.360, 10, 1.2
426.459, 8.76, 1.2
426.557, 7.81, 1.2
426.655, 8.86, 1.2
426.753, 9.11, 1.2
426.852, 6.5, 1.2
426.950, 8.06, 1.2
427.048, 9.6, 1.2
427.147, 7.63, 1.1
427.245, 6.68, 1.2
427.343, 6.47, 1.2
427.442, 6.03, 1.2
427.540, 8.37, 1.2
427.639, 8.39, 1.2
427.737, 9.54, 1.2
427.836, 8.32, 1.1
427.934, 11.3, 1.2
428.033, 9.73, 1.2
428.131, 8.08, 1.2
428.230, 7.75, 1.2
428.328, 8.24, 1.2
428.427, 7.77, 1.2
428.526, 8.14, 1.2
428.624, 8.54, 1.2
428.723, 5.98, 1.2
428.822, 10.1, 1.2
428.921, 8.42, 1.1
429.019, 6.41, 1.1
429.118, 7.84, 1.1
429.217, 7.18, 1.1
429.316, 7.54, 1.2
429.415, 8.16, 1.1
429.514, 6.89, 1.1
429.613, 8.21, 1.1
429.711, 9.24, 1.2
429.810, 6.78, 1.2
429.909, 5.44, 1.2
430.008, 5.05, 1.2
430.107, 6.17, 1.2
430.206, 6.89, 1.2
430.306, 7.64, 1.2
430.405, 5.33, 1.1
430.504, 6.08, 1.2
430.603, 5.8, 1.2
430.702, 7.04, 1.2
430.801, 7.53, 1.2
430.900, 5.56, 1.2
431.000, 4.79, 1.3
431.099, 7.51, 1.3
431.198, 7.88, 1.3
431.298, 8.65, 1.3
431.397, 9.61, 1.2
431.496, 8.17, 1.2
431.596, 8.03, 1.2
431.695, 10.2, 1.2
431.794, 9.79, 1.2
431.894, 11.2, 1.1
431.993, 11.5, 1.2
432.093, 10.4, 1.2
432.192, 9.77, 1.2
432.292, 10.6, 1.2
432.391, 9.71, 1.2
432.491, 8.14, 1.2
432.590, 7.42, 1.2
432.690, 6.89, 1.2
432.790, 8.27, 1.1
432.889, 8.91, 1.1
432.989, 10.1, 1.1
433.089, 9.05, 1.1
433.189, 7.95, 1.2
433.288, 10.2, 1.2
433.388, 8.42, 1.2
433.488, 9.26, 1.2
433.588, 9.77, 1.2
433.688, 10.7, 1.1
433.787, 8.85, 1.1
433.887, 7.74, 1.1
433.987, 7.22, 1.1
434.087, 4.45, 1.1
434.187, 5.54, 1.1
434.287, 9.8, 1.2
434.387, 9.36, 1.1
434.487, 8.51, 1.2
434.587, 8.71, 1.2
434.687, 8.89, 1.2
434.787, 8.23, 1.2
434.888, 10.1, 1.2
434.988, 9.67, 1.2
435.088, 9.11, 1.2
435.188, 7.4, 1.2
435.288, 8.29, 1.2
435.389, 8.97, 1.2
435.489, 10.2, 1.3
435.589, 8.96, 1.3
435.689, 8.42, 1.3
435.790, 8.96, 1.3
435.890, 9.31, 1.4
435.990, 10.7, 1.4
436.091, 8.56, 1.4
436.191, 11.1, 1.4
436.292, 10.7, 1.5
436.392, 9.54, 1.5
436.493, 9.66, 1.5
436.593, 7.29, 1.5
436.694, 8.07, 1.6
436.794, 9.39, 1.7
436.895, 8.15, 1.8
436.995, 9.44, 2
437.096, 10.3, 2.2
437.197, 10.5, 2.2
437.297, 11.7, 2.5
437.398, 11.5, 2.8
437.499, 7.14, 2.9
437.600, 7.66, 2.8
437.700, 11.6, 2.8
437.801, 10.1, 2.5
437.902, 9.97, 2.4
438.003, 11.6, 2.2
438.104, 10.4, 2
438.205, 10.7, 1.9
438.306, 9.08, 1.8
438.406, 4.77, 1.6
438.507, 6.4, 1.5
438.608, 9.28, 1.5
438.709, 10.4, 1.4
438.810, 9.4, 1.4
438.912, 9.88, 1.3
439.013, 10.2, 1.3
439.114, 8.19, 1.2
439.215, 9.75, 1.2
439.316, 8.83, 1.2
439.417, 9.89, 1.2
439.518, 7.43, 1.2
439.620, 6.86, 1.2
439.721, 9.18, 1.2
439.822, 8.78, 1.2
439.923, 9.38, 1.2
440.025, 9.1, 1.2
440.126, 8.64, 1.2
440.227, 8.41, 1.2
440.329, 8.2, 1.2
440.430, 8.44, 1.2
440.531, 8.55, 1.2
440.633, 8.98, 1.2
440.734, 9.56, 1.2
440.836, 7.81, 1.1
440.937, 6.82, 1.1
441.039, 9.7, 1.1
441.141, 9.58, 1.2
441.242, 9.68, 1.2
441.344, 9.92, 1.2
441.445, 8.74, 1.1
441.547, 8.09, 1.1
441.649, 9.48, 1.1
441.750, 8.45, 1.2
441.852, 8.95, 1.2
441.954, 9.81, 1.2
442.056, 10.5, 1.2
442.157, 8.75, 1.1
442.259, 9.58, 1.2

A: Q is 0.56 nm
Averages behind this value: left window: 8.51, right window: 9.33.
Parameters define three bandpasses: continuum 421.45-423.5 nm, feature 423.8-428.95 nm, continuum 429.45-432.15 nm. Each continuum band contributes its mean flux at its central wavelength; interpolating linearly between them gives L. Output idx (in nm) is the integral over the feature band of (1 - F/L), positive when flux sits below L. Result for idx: -0.20 nm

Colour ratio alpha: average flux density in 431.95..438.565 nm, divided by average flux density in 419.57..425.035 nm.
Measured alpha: 1.1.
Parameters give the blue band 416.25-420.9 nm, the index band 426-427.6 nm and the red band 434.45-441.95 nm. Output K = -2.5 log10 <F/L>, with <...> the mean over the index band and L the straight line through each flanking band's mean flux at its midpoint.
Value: 0.095 mag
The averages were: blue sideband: 8.51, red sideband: 9.12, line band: 8.03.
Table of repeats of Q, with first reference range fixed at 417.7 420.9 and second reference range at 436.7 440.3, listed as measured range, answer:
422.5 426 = 0.037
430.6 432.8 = 0.116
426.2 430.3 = 0.431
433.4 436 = 0.113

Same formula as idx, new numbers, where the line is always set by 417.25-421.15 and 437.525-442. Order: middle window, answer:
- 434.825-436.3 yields -0.07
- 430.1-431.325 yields 0.29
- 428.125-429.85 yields 0.16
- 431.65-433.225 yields -0.11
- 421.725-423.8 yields -0.01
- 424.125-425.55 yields -0.07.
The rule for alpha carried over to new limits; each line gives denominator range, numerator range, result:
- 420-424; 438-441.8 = 1.05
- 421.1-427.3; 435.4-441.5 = 1.07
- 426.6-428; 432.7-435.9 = 1.06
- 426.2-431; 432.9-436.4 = 1.16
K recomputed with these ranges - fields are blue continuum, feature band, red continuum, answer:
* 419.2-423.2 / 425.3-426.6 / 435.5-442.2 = 0.01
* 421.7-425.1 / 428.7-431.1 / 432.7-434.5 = 0.23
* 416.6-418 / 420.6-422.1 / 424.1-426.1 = 0.01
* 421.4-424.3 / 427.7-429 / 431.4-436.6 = 0.02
